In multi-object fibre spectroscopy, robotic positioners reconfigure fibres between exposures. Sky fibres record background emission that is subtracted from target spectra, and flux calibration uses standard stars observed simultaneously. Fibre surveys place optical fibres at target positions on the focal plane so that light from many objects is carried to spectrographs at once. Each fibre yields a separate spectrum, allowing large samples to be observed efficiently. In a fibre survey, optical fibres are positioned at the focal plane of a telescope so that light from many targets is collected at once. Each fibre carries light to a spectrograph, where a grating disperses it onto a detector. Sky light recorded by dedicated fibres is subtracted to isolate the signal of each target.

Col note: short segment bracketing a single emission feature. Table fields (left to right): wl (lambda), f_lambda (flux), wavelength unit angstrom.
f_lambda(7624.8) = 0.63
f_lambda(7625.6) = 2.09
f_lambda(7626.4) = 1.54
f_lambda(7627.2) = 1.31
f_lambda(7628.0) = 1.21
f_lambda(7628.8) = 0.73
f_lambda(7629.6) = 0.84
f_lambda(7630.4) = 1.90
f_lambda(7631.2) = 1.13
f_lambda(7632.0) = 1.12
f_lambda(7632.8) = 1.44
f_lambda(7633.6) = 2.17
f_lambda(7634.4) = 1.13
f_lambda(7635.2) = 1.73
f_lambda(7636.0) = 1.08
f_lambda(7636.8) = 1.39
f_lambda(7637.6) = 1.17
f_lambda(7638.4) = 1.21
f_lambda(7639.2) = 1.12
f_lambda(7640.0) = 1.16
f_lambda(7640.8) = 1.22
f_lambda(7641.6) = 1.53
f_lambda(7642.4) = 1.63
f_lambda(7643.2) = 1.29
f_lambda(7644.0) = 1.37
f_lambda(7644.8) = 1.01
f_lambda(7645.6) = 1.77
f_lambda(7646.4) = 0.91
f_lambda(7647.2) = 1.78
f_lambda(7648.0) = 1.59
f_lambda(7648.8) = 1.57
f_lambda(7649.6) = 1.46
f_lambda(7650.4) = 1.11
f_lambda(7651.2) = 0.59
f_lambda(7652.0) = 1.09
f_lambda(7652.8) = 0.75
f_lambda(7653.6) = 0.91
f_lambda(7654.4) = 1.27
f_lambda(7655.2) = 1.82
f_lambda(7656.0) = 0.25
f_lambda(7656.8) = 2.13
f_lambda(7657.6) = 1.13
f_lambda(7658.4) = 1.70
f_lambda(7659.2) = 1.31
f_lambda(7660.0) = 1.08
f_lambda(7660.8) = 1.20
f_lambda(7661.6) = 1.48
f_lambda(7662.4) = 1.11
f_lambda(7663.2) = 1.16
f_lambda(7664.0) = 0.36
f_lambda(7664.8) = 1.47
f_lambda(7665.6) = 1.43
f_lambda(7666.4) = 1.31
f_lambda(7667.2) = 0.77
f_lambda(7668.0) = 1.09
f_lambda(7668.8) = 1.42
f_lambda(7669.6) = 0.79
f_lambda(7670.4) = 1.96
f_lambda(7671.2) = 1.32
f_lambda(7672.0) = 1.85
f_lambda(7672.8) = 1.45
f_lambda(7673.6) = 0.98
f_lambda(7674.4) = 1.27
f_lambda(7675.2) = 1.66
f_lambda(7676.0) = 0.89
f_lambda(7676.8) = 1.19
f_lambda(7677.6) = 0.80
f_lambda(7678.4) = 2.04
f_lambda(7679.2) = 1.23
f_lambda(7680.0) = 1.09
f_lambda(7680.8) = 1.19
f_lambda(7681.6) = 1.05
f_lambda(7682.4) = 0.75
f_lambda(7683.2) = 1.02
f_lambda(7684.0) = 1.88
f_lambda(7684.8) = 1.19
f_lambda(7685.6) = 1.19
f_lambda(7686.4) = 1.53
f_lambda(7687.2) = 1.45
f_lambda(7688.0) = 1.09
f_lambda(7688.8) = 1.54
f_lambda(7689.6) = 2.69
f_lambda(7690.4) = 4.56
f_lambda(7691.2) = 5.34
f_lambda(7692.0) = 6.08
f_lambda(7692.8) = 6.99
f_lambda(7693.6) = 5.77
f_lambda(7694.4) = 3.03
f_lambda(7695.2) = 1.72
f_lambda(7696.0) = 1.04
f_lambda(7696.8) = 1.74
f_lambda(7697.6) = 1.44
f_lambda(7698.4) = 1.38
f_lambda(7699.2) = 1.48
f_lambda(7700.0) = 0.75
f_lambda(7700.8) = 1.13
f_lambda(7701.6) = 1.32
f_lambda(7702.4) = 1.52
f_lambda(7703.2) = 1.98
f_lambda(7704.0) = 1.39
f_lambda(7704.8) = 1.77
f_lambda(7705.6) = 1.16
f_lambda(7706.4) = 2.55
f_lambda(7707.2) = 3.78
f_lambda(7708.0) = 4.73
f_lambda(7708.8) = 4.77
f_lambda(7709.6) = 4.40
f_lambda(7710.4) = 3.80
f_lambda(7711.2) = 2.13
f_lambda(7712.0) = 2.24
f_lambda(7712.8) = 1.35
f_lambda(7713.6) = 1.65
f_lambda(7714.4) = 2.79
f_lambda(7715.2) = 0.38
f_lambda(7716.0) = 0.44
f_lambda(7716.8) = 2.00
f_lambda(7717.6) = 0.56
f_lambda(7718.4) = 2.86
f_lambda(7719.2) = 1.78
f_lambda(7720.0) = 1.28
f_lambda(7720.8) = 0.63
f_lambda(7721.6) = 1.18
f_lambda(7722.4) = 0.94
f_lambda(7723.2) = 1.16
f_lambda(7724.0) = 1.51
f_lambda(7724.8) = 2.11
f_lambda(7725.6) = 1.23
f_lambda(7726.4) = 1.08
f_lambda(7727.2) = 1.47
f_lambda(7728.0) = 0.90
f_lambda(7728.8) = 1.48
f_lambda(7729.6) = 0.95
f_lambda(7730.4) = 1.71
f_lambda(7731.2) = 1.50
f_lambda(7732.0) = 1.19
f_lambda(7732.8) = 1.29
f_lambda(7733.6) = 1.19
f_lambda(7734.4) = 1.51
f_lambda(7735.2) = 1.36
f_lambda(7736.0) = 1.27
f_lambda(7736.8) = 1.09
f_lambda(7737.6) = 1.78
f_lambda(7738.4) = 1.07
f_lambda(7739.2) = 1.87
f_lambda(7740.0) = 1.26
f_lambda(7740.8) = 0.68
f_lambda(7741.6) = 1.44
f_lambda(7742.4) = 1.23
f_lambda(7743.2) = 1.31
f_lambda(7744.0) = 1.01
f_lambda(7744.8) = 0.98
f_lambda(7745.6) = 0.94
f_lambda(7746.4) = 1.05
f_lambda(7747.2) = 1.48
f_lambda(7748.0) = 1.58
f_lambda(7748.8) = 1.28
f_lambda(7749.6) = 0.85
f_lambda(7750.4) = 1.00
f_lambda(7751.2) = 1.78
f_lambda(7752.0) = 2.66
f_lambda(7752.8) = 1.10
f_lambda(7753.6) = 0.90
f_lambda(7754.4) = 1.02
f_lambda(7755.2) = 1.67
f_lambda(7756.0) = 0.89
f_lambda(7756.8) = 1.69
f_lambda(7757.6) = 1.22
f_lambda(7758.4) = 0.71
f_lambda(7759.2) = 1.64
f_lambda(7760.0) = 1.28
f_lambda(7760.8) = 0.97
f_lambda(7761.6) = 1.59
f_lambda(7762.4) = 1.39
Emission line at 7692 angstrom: [S II]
